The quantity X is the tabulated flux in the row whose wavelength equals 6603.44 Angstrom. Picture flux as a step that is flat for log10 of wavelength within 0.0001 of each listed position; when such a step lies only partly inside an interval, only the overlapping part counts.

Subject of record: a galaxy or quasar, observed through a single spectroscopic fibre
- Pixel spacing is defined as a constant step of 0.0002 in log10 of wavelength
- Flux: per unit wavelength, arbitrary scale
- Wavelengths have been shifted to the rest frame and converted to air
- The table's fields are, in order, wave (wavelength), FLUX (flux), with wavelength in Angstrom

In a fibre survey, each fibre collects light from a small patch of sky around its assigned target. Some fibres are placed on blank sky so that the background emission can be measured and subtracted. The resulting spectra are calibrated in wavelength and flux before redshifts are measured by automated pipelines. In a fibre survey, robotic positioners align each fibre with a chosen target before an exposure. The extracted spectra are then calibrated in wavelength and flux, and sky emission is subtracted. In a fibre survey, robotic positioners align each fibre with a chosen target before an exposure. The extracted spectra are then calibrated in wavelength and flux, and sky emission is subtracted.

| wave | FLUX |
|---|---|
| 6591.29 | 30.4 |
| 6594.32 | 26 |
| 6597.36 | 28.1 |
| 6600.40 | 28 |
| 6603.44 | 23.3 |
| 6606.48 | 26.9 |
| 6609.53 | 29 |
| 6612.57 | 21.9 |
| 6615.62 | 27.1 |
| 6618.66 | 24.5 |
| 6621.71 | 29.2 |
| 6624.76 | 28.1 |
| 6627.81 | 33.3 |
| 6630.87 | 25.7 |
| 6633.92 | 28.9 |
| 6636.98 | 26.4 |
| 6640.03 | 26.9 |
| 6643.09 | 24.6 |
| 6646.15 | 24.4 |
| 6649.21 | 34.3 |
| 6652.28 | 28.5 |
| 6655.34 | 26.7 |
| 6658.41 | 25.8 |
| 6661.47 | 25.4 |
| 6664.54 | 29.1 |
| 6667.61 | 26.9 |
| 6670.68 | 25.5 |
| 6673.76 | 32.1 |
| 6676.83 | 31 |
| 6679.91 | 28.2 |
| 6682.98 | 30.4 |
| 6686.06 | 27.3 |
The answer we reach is 23.3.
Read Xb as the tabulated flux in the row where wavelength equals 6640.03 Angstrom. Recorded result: 26.9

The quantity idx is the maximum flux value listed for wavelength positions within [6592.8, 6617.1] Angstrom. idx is 29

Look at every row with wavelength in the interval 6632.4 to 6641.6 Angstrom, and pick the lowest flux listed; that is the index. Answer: 26.4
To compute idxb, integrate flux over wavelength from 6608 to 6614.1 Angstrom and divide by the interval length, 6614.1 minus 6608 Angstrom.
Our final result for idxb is 25.4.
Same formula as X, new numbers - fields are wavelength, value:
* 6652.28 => 28.5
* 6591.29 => 30.4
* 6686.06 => 27.3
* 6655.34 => 26.7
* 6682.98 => 30.4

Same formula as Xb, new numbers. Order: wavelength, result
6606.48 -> 26.9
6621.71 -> 29.2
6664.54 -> 29.1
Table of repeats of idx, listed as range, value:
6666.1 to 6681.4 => 32.1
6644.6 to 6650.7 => 34.3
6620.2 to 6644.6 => 33.3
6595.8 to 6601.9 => 28.1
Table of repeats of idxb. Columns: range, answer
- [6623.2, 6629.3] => 30.7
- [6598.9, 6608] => 26.1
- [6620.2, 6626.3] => 28.7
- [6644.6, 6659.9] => 27.9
